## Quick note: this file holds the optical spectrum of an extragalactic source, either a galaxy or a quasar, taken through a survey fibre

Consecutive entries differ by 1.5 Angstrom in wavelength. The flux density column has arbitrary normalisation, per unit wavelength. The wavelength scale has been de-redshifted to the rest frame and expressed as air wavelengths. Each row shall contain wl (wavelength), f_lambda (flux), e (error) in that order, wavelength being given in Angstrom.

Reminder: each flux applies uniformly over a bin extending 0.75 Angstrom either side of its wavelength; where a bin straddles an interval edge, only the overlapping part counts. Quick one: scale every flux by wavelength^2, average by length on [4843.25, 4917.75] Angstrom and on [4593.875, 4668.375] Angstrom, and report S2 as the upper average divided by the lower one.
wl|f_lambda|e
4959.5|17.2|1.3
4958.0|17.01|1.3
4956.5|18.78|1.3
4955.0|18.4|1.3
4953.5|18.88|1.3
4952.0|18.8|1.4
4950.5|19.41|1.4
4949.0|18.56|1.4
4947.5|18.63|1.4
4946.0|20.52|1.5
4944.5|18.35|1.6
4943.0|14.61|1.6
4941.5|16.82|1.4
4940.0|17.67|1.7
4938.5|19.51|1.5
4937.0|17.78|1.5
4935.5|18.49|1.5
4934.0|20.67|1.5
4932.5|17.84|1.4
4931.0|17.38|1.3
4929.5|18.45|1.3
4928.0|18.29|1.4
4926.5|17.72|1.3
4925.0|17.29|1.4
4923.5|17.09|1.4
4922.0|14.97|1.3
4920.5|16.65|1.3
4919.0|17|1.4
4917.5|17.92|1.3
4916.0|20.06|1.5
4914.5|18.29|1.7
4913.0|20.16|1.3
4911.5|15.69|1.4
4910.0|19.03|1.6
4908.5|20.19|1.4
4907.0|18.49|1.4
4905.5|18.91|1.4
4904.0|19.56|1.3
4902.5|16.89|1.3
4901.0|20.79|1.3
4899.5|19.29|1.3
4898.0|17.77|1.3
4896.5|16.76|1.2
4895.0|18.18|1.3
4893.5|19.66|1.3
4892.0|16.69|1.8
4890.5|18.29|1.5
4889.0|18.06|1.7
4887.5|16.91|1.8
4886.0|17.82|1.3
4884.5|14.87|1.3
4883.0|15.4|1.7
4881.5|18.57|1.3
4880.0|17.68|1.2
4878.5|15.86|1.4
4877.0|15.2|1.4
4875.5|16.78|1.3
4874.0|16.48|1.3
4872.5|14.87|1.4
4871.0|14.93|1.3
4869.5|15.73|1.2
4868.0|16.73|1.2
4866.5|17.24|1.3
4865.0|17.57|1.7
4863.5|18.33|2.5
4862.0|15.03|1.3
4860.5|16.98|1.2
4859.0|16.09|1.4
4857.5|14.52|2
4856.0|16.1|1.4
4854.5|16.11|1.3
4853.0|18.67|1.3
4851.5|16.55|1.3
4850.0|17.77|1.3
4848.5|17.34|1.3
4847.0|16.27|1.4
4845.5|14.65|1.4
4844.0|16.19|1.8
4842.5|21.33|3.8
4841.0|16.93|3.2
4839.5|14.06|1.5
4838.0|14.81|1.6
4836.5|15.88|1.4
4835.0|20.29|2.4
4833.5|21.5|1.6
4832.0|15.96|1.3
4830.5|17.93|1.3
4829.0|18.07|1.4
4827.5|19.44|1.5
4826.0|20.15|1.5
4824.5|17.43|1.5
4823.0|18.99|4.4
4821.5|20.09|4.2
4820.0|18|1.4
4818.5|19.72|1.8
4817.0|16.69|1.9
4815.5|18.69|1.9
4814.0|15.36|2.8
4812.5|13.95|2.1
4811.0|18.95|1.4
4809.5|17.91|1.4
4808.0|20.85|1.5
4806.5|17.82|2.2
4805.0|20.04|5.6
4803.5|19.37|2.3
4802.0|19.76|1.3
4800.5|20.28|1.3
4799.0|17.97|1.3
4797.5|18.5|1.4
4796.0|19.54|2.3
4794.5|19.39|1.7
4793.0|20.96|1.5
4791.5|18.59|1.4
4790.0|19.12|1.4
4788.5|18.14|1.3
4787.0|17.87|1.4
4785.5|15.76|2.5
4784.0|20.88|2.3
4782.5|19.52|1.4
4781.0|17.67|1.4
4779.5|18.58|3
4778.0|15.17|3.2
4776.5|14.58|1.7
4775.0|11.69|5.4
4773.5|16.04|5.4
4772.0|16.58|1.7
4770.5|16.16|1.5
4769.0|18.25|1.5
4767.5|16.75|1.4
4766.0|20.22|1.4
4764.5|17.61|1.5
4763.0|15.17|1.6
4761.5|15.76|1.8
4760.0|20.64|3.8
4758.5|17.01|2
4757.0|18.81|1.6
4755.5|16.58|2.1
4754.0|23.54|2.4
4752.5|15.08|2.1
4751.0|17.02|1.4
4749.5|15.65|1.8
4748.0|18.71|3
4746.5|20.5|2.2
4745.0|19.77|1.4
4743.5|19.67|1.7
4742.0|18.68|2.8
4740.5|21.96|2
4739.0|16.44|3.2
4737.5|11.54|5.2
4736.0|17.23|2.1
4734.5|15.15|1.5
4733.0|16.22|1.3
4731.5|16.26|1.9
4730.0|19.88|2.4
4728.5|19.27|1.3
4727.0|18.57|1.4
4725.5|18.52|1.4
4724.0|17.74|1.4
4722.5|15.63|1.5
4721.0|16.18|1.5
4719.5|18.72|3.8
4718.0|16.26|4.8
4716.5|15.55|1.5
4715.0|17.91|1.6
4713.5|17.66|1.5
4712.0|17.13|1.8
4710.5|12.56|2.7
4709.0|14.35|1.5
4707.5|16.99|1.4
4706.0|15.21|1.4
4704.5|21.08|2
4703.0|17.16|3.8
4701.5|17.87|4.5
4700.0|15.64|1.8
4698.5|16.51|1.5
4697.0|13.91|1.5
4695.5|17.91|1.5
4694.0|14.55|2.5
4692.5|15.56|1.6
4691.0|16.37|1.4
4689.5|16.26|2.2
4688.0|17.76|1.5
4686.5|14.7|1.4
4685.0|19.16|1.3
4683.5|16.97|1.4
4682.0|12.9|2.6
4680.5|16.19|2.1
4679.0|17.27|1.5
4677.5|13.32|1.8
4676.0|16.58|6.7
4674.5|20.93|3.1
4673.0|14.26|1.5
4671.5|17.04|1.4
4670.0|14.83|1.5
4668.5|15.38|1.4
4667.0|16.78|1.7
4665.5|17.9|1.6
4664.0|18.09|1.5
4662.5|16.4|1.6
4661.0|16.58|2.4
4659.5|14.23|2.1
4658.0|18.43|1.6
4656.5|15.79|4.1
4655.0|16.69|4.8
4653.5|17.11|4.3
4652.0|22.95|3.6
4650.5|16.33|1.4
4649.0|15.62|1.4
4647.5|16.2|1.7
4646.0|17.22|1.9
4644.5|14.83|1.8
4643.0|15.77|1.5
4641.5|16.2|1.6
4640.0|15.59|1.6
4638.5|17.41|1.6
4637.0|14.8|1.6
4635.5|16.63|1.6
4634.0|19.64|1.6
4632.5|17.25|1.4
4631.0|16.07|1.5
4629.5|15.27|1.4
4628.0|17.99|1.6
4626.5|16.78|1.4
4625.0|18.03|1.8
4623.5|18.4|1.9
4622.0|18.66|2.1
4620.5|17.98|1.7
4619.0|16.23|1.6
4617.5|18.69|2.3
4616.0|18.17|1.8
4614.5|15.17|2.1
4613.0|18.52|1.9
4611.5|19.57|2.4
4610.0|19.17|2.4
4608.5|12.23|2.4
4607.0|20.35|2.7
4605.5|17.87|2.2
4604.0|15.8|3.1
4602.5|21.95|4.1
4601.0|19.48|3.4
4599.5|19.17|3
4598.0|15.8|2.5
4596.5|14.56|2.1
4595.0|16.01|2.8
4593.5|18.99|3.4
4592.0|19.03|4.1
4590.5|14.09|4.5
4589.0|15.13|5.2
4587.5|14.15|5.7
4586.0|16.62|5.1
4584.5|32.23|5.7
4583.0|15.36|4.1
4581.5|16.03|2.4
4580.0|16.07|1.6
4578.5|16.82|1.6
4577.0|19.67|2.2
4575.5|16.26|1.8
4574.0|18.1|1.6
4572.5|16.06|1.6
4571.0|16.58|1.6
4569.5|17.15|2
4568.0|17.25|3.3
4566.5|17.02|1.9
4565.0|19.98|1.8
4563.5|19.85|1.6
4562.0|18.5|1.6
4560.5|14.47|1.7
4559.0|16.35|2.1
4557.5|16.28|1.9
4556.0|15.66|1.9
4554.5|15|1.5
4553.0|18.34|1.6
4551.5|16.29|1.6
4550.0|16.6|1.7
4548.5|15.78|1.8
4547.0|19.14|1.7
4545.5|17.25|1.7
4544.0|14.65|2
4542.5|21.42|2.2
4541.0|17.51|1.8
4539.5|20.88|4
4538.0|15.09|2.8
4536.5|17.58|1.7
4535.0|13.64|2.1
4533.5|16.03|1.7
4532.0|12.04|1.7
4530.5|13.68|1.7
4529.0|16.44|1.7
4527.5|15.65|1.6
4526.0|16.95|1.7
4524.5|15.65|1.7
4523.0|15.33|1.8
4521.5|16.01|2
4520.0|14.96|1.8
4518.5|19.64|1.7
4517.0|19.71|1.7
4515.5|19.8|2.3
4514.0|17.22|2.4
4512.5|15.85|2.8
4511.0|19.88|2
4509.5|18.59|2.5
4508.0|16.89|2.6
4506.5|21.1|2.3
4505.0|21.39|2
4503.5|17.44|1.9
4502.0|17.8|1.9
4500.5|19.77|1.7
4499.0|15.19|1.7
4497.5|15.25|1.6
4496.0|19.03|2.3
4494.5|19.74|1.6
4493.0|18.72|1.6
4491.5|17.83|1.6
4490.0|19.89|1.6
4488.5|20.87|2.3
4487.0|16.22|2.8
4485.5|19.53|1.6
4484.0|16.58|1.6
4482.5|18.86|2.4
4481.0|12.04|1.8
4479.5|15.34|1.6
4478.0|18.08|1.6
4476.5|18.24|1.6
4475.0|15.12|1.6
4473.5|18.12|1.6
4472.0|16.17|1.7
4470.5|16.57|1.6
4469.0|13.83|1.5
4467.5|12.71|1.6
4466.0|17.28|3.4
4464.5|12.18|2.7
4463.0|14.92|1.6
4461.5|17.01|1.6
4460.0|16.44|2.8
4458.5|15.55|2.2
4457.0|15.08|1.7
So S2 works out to 1.12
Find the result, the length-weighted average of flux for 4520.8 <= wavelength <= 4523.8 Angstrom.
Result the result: 15.7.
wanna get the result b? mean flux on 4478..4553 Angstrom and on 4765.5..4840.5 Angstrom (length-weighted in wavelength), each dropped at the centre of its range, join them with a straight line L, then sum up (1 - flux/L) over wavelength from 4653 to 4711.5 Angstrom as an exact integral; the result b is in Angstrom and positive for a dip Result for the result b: 4.5 Angstrom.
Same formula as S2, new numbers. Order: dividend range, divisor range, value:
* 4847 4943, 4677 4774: 1.10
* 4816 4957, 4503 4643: 1.17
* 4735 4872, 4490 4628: 1.12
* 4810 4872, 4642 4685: 1.12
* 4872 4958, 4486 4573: 1.22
